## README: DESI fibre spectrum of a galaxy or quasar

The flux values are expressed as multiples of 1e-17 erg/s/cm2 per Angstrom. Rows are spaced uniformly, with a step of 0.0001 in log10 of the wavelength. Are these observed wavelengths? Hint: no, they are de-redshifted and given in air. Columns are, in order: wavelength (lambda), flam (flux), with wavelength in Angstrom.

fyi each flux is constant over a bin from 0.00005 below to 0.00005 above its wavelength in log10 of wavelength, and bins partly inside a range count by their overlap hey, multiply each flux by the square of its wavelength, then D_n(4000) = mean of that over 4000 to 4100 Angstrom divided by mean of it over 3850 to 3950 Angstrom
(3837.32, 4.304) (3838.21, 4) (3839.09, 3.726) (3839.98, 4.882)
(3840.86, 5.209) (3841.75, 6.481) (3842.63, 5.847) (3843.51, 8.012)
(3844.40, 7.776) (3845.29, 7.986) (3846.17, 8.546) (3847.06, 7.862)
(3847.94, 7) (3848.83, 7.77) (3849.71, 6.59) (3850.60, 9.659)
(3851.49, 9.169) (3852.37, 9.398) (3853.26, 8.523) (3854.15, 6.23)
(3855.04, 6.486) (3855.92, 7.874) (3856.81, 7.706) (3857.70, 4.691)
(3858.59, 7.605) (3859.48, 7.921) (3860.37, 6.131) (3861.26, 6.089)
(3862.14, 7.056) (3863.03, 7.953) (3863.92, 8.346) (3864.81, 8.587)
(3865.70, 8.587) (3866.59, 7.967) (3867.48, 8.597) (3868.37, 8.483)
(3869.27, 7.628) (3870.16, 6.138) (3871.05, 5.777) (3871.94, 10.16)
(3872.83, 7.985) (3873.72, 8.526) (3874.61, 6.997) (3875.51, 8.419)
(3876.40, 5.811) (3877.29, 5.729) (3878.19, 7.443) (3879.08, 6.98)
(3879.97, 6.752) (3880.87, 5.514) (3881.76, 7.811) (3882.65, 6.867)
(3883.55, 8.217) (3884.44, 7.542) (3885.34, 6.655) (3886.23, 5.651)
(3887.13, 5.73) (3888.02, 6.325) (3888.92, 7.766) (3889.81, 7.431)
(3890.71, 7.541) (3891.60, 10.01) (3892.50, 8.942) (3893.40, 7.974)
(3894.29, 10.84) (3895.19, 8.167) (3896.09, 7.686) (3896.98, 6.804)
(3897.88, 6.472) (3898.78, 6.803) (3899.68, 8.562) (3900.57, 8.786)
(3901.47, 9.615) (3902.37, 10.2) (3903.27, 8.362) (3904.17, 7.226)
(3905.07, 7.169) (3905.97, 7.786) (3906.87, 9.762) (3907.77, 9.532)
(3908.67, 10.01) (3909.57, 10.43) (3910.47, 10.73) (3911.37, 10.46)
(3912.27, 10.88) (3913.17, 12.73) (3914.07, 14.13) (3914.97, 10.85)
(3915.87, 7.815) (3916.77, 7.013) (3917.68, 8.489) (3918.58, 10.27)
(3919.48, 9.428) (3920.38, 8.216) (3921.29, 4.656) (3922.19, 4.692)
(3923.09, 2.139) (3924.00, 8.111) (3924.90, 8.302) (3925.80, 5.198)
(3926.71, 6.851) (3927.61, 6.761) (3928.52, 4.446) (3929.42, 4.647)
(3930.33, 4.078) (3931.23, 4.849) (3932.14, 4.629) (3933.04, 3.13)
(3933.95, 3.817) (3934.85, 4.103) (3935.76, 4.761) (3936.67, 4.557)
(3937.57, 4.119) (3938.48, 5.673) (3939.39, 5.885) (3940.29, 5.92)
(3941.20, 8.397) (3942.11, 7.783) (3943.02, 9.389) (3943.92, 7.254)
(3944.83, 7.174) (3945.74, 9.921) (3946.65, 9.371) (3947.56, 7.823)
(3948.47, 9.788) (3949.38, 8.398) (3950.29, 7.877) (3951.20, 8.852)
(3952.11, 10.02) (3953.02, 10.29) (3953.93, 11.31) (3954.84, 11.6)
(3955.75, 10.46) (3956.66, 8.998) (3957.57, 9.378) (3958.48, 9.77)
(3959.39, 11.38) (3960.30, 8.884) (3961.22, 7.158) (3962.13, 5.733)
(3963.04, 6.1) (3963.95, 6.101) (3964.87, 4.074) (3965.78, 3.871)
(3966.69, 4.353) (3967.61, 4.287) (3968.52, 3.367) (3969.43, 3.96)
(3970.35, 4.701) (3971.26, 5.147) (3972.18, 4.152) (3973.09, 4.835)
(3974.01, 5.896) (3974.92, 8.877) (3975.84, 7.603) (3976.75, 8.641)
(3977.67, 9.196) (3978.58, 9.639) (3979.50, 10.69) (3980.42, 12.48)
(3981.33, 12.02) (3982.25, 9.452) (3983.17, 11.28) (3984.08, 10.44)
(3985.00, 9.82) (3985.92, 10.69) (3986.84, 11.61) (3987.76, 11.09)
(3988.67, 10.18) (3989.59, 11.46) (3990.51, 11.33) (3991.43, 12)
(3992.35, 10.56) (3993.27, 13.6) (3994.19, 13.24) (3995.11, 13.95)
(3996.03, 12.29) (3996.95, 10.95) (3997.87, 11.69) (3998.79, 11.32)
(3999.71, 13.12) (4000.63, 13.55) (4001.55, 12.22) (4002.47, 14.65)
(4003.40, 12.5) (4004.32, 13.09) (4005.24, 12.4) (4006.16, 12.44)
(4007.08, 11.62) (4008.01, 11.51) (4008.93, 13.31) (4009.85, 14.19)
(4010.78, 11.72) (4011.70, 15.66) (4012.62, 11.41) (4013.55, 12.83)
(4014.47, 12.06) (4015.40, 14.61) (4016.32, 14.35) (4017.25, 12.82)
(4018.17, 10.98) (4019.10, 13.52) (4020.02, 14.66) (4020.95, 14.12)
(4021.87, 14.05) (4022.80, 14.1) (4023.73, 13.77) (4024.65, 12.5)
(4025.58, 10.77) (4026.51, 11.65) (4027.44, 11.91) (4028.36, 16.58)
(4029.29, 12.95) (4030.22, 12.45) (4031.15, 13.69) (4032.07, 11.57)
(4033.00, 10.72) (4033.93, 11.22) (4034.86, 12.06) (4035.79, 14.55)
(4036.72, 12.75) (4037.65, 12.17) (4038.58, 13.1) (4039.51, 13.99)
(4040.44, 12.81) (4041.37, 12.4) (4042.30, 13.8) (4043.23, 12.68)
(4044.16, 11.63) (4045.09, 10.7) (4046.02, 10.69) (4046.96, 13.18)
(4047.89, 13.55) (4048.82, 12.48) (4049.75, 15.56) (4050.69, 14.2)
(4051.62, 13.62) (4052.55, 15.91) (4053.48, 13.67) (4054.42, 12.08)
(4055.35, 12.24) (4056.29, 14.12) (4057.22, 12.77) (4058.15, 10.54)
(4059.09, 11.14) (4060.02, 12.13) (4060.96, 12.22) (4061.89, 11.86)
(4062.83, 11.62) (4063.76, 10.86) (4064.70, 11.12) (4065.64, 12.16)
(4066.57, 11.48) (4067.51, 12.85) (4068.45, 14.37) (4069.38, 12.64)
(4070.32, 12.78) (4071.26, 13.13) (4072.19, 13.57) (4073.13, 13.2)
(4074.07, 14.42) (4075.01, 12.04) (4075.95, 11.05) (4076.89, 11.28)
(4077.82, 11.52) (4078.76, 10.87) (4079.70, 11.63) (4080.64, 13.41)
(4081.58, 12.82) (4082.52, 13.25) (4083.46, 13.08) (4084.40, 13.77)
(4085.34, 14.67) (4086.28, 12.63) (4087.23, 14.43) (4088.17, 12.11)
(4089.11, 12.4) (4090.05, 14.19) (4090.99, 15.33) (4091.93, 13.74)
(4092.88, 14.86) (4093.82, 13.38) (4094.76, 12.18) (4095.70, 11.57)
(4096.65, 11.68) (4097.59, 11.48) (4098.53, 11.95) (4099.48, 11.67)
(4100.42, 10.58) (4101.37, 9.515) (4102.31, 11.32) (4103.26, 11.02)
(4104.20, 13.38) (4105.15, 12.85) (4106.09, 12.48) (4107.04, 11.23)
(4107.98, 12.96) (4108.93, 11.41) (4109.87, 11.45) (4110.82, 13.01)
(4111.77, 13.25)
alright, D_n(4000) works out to 1.8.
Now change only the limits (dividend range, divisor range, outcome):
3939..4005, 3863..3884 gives 1.29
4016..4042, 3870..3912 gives 1.74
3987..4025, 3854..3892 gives 1.86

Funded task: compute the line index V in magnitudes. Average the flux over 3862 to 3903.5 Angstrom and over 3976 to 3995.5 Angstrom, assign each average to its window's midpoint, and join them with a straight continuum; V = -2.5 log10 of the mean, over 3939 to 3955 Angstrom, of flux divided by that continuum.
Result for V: 0.132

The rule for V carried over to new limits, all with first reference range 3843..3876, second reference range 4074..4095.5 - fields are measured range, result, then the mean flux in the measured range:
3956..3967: 0.36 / 7.25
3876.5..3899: 0.15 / 7.33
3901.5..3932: 0.12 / 8.05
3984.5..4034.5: -0.12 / 12.5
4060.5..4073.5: 0.01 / 12.4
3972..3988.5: 0.12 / 9.46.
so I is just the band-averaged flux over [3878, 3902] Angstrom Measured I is 7.6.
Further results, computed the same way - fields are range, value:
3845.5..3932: 7.75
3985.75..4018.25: 12.5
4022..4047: 12.6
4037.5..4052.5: 13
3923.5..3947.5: 6.14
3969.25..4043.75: 11.7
